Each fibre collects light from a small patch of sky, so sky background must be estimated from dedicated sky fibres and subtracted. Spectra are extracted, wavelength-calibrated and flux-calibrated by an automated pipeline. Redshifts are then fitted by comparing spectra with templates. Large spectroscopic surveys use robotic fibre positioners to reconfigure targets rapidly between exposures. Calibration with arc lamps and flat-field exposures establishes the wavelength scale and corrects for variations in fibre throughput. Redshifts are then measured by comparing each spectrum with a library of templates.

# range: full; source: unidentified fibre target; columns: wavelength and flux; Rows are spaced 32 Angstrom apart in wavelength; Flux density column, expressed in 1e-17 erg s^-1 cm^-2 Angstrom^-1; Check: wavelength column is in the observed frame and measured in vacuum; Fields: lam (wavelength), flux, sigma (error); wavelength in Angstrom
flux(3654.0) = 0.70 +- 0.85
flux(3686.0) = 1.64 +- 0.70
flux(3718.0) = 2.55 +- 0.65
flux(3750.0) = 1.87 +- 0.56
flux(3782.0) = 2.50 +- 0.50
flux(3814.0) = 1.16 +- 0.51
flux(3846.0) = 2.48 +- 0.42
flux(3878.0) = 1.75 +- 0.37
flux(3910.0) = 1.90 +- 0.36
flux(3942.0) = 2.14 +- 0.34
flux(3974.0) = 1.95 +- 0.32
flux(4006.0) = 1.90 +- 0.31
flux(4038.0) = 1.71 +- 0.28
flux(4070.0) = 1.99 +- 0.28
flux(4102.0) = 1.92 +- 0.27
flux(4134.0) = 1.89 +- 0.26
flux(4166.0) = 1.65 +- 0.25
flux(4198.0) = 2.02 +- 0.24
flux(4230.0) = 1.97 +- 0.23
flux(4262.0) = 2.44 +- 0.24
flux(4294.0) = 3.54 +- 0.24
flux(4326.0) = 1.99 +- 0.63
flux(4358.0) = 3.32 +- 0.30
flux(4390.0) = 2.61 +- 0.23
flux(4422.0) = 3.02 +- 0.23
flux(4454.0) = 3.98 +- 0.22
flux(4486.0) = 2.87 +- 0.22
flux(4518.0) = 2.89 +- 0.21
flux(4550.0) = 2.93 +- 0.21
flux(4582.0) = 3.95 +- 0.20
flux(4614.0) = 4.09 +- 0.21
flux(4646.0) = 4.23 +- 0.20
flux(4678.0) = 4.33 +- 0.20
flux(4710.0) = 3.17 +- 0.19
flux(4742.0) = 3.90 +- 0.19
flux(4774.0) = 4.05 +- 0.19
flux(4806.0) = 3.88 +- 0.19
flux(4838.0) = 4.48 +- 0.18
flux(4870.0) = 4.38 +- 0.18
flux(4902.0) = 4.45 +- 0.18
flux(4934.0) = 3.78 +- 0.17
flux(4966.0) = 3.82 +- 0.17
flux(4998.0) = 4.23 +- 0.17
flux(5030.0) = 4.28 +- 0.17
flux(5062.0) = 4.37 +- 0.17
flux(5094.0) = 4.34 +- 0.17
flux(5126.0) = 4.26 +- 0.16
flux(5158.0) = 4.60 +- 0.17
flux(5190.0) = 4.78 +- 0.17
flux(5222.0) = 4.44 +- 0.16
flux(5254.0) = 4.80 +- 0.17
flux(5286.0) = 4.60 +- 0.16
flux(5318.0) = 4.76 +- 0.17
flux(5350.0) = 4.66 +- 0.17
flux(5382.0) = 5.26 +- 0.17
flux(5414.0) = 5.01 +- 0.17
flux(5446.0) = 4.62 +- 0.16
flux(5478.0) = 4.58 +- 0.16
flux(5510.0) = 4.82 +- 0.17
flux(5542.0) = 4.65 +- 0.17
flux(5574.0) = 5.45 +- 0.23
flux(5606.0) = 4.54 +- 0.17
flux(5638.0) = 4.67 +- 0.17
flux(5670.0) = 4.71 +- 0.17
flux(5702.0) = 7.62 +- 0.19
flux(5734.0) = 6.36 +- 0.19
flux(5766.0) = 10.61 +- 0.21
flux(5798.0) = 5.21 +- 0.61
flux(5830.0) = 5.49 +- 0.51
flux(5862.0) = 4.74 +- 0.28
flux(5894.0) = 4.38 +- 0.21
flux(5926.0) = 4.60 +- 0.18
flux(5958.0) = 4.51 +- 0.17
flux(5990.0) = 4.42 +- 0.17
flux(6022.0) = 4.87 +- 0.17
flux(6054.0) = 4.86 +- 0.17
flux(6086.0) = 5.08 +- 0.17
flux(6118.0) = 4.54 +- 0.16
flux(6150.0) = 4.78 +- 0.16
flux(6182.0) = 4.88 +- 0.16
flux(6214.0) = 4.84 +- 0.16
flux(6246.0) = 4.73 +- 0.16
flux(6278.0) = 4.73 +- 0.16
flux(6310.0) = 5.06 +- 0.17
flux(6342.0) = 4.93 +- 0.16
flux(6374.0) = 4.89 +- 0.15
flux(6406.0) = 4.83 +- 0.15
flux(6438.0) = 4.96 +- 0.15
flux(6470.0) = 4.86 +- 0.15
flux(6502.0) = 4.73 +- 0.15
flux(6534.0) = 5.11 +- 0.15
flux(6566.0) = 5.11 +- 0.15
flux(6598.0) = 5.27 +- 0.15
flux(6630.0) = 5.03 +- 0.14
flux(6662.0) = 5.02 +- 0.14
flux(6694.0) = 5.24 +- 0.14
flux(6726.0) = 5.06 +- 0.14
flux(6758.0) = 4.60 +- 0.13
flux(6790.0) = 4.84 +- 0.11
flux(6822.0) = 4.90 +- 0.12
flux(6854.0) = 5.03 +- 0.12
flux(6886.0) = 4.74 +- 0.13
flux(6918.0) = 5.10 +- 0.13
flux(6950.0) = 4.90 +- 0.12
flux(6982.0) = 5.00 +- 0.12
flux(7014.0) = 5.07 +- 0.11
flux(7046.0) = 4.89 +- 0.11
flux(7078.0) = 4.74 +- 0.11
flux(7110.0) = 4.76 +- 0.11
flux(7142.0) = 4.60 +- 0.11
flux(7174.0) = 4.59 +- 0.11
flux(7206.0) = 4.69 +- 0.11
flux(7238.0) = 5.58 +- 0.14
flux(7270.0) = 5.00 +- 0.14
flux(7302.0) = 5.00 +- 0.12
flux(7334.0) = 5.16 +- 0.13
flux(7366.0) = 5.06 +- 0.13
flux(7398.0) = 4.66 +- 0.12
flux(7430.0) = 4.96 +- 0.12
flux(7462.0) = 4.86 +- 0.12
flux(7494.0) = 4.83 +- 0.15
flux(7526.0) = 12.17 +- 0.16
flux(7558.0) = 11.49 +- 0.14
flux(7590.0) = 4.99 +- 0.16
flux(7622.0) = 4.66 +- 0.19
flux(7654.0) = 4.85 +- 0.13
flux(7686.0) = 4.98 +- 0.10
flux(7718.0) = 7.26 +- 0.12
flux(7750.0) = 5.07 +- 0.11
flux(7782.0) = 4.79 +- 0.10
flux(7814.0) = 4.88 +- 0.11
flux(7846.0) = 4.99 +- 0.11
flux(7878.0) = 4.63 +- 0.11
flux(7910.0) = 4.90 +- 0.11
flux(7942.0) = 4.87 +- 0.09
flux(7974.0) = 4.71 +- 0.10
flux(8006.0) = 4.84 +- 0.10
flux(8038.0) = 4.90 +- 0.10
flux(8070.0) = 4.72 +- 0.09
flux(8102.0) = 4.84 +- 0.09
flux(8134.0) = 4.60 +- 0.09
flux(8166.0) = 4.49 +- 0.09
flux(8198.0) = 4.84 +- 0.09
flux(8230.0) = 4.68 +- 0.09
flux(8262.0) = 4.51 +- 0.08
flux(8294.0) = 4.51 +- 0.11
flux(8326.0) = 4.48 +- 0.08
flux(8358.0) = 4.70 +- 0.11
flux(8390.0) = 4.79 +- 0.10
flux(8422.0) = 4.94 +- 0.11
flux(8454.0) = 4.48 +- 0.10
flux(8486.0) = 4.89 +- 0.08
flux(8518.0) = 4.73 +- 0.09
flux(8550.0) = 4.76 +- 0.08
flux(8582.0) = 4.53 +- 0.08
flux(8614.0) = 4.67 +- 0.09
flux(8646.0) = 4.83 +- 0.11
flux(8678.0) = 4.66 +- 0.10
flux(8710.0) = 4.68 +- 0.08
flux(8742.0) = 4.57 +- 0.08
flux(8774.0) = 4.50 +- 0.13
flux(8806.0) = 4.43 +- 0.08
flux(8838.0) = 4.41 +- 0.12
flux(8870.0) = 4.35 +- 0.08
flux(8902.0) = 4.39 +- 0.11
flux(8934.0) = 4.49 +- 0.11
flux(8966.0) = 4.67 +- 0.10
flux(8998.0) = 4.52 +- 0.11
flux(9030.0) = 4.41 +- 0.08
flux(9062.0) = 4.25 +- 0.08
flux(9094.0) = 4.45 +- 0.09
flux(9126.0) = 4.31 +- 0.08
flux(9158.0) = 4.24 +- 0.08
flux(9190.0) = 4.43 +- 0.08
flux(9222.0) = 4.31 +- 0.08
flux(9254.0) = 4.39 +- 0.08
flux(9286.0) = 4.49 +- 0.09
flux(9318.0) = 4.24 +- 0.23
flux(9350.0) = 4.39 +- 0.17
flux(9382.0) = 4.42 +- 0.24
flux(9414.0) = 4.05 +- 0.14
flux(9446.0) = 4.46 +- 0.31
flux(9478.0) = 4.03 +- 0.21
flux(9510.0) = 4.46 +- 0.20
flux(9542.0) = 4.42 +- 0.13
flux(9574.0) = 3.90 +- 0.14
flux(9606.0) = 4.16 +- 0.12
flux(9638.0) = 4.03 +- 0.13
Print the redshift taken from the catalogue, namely 0.15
